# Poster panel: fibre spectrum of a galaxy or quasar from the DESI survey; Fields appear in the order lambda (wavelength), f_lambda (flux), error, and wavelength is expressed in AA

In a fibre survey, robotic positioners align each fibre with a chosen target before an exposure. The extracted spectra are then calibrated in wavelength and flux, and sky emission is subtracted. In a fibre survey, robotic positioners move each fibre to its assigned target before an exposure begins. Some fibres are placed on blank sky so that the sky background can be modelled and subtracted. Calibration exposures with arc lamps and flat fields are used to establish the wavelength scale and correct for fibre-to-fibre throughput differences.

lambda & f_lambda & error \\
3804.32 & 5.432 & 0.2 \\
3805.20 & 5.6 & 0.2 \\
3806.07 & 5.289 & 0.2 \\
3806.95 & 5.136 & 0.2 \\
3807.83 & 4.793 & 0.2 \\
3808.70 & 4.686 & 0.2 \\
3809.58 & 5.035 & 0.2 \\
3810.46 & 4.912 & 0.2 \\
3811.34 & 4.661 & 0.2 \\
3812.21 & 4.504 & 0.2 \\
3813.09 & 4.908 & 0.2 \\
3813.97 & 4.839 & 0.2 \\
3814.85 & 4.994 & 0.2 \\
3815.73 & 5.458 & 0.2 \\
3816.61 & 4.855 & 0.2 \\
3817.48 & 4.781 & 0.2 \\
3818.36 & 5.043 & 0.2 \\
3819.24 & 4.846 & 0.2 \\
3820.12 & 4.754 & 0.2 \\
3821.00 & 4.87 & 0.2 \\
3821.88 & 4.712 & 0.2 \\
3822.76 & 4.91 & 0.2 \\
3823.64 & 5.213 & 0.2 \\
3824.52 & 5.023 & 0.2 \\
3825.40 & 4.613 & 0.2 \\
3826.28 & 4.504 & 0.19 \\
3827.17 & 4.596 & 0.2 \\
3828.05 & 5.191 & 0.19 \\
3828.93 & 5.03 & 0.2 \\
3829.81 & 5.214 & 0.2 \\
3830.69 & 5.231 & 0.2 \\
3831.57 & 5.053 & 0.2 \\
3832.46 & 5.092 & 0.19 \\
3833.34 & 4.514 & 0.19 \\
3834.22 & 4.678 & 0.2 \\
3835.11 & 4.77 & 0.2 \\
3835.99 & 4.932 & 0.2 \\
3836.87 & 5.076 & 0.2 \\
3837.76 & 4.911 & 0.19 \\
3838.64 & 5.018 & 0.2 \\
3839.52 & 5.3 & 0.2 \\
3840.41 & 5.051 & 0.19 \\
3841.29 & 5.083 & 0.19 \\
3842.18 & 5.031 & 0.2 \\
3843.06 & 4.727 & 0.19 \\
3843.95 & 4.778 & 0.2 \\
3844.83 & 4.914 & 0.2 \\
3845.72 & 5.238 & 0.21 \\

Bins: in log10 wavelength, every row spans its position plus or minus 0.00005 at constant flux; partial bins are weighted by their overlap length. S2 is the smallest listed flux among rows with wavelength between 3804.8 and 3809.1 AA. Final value 4.686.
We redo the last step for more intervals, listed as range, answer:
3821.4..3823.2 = 4.712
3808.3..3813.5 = 4.504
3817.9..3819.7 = 4.846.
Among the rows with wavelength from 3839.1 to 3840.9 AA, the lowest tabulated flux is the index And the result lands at 5.051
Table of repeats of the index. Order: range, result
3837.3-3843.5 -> 4.727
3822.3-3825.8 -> 4.613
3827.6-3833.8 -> 4.514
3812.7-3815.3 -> 4.839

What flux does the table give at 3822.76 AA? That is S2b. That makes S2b 4.91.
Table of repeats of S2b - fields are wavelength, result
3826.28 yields 4.504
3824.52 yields 5.023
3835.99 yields 4.932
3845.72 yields 5.238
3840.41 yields 5.051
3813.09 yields 4.908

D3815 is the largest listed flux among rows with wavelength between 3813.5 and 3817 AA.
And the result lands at 5.458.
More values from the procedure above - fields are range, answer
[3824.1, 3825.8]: 5.023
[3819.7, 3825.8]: 5.213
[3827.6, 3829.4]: 5.191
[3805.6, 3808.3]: 5.289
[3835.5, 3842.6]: 5.3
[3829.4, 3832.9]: 5.231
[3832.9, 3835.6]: 4.77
